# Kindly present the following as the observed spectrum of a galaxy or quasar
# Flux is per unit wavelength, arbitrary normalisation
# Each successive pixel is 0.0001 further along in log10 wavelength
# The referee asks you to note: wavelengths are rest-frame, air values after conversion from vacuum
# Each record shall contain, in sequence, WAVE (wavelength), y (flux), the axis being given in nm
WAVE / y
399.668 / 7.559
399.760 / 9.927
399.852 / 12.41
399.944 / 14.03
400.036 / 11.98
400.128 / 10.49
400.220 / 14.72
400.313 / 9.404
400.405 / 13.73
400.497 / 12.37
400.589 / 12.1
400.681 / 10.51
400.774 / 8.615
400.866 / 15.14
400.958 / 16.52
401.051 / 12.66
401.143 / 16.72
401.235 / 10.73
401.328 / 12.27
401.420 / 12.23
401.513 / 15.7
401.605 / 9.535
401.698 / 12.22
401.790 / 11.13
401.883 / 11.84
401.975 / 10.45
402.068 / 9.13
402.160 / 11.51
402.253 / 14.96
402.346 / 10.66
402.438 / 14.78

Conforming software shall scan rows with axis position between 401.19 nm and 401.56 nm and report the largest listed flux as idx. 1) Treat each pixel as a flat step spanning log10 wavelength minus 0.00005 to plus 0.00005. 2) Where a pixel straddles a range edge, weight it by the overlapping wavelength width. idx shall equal 15.7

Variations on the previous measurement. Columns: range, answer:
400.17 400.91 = 15.14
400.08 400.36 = 14.72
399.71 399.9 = 12.41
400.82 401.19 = 16.72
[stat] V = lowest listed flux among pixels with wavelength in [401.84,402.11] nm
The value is 9.13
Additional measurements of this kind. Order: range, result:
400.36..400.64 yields 12.1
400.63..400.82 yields 8.615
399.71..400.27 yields 9.927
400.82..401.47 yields 10.73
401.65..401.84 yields 11.13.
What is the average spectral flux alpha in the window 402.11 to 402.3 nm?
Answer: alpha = 13.1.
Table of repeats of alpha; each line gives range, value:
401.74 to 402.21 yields 10.9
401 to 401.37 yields 13.1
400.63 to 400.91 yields 11.4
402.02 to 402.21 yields 10.4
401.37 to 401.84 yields 12.2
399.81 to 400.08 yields 12.8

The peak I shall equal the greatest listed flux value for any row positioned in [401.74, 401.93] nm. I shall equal 11.84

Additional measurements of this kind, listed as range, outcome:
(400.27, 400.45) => 13.73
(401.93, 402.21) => 11.51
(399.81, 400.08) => 14.03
